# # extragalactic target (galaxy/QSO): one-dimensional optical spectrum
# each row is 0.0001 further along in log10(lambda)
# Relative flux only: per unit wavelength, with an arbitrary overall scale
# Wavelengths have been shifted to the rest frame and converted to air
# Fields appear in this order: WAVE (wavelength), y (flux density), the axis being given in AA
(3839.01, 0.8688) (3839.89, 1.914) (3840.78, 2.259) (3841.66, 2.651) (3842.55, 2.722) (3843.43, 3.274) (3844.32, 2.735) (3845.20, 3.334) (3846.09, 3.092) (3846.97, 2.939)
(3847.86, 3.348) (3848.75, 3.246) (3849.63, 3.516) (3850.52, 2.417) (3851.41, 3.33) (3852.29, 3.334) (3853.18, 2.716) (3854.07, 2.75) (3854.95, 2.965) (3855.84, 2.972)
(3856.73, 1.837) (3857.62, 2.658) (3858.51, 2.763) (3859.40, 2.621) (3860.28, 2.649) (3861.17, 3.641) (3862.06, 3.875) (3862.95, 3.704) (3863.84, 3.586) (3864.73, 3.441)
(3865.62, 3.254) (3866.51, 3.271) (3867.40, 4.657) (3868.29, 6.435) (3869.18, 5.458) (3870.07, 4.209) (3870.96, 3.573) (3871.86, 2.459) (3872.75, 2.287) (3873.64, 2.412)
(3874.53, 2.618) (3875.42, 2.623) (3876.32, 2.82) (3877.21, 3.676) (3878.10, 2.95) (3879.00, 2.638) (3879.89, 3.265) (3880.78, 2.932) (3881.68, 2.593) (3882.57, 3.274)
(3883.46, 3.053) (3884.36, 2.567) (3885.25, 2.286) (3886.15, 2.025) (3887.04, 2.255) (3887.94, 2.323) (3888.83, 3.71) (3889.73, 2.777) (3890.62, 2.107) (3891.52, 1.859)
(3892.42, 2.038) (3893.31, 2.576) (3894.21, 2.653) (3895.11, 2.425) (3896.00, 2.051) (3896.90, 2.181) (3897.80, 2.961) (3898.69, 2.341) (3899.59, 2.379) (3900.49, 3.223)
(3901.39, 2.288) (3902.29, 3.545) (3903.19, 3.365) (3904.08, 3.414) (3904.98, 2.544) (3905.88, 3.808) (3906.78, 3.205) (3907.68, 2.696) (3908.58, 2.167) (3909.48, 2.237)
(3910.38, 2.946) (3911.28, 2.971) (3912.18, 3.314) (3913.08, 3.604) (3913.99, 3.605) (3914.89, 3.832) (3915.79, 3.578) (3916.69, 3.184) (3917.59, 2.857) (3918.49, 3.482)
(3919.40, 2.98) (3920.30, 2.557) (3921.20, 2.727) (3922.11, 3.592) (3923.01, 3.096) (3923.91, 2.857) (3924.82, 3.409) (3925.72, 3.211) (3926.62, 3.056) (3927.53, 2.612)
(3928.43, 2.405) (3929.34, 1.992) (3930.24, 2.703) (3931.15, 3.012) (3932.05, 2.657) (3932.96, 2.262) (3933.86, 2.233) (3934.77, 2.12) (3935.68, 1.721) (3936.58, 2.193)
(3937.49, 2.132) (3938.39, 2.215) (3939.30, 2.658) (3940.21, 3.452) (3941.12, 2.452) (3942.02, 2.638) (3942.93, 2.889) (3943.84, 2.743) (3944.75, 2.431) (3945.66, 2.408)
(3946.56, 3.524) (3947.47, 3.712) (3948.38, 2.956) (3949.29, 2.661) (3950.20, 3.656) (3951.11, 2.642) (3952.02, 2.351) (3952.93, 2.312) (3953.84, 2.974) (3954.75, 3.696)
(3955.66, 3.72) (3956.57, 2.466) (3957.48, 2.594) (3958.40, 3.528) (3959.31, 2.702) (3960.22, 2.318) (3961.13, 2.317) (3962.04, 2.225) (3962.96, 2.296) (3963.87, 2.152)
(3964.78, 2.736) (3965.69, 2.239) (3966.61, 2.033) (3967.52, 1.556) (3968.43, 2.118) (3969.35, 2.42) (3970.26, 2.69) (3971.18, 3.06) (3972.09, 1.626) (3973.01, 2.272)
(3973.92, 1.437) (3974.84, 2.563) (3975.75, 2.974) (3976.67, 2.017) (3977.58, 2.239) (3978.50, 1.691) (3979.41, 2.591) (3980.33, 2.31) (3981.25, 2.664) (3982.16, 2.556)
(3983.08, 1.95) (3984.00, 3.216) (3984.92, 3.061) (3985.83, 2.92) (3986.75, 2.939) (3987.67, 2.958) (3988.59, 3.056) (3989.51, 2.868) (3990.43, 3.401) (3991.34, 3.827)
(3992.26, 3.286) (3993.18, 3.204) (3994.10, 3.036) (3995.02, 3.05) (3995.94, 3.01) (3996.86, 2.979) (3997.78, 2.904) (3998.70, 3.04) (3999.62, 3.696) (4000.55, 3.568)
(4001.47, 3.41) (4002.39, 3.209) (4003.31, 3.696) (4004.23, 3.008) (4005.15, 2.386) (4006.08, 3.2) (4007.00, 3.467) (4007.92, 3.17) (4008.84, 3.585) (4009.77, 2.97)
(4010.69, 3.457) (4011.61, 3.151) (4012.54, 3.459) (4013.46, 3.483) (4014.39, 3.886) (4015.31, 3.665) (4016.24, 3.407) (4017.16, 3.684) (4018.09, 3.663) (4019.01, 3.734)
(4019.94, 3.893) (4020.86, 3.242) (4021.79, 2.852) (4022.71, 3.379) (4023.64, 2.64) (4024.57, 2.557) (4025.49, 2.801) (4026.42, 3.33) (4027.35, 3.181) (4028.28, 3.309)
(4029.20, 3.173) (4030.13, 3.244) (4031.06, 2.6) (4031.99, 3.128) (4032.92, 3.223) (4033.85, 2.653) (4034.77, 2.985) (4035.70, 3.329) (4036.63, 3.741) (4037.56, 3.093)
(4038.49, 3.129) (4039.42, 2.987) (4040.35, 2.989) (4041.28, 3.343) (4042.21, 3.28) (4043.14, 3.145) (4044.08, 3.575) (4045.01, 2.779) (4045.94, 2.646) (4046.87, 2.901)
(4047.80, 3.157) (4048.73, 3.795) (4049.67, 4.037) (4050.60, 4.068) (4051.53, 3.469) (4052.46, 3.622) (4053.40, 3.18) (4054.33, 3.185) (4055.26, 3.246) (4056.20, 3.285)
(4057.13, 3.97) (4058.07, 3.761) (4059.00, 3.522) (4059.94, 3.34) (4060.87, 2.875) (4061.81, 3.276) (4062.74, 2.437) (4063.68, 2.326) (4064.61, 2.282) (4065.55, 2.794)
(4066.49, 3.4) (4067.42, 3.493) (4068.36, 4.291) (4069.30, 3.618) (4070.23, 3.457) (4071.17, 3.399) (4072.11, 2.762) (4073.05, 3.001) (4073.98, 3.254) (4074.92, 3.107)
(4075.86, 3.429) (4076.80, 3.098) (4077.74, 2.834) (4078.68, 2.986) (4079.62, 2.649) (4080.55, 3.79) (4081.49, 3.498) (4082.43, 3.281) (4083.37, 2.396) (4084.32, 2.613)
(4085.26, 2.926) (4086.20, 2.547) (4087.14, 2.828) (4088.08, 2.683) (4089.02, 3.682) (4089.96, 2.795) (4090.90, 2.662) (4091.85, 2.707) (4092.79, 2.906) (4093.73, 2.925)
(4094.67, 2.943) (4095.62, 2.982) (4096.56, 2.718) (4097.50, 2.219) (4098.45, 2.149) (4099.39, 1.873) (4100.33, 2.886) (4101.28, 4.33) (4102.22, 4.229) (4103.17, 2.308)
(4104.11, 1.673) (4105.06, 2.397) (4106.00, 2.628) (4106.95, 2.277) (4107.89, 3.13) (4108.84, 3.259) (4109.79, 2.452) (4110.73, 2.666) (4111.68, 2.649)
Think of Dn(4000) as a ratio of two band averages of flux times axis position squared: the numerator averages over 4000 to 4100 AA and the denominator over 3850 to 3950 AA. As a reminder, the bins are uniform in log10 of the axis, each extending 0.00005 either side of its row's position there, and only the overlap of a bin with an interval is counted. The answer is 1.17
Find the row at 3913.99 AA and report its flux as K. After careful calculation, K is 3.605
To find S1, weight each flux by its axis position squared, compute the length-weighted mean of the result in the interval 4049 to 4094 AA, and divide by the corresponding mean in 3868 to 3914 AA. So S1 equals 1.19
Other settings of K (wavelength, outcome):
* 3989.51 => 2.868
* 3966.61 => 2.033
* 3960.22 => 2.318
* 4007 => 3.467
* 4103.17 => 2.308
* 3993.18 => 3.204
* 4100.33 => 2.886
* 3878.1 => 2.95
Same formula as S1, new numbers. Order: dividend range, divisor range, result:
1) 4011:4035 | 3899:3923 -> 1.12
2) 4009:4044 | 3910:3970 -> 1.22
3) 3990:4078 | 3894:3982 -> 1.26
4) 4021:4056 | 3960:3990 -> 1.35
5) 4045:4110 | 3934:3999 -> 1.21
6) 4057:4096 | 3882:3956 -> 1.19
